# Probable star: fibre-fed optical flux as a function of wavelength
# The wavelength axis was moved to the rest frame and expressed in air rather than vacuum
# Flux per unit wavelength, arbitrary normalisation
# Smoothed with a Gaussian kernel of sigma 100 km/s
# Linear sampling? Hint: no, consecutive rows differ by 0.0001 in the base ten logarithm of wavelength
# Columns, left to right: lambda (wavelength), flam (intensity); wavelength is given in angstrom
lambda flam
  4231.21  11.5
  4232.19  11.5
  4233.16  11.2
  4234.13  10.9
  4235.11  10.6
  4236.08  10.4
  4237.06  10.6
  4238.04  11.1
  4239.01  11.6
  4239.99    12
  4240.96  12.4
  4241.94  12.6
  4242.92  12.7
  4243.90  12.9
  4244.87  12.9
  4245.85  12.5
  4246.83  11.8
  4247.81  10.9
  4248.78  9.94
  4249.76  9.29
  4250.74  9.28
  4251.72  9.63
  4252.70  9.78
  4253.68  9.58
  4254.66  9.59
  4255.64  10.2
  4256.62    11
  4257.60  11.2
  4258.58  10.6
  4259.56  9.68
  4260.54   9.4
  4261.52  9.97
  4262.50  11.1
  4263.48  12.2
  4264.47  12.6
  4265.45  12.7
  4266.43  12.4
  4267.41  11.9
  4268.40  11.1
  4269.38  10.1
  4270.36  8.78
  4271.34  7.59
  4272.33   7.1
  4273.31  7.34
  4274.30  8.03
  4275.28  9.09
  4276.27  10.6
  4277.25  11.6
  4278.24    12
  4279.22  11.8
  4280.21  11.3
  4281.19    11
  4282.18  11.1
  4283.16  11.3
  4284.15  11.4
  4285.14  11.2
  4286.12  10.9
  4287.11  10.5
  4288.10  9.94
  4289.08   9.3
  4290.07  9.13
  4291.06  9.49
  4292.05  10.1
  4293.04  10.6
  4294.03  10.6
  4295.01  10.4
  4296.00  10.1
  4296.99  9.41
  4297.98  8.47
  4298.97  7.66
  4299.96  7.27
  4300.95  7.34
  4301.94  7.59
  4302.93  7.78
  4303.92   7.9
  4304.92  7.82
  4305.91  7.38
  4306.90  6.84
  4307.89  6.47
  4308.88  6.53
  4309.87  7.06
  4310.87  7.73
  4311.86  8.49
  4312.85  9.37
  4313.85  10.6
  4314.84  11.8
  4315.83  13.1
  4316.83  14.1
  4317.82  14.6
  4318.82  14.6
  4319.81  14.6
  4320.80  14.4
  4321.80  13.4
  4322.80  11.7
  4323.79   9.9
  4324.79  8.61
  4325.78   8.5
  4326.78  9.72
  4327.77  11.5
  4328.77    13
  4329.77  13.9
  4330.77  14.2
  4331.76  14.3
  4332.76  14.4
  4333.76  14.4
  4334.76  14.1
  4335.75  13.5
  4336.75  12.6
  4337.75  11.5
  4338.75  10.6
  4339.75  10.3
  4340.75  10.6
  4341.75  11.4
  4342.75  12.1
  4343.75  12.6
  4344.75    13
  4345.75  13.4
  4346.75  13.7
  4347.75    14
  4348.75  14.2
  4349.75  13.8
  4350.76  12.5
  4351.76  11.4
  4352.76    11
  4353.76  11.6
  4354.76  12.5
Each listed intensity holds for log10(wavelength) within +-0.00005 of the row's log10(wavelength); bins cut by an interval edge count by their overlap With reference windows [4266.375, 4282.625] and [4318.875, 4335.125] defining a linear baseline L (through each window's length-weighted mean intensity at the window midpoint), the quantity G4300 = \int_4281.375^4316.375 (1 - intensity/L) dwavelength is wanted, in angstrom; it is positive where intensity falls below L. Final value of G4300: 6.1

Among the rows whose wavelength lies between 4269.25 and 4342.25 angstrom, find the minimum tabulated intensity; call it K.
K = 6.47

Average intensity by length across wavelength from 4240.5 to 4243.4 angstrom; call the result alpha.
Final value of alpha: 12.5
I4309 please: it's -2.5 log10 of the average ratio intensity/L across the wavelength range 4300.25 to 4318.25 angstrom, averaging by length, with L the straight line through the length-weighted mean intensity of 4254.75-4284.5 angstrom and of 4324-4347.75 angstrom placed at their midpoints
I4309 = 0.28 mag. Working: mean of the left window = 10.5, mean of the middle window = 8.99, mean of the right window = 12.3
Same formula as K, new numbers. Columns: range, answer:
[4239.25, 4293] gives 7.1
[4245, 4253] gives 9.28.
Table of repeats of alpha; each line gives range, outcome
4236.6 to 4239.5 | 11.1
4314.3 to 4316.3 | 12.4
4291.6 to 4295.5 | 10.4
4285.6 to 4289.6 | 10.2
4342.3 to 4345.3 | 12.6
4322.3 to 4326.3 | 9.68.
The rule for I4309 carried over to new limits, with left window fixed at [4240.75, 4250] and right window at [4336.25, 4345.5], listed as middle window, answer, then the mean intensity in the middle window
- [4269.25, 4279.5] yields 0.25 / 9.39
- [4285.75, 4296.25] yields 0.17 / 10.1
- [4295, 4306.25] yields 0.39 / 8.17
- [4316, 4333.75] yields -0.09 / 12.7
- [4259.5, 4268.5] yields 0.04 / 11.4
